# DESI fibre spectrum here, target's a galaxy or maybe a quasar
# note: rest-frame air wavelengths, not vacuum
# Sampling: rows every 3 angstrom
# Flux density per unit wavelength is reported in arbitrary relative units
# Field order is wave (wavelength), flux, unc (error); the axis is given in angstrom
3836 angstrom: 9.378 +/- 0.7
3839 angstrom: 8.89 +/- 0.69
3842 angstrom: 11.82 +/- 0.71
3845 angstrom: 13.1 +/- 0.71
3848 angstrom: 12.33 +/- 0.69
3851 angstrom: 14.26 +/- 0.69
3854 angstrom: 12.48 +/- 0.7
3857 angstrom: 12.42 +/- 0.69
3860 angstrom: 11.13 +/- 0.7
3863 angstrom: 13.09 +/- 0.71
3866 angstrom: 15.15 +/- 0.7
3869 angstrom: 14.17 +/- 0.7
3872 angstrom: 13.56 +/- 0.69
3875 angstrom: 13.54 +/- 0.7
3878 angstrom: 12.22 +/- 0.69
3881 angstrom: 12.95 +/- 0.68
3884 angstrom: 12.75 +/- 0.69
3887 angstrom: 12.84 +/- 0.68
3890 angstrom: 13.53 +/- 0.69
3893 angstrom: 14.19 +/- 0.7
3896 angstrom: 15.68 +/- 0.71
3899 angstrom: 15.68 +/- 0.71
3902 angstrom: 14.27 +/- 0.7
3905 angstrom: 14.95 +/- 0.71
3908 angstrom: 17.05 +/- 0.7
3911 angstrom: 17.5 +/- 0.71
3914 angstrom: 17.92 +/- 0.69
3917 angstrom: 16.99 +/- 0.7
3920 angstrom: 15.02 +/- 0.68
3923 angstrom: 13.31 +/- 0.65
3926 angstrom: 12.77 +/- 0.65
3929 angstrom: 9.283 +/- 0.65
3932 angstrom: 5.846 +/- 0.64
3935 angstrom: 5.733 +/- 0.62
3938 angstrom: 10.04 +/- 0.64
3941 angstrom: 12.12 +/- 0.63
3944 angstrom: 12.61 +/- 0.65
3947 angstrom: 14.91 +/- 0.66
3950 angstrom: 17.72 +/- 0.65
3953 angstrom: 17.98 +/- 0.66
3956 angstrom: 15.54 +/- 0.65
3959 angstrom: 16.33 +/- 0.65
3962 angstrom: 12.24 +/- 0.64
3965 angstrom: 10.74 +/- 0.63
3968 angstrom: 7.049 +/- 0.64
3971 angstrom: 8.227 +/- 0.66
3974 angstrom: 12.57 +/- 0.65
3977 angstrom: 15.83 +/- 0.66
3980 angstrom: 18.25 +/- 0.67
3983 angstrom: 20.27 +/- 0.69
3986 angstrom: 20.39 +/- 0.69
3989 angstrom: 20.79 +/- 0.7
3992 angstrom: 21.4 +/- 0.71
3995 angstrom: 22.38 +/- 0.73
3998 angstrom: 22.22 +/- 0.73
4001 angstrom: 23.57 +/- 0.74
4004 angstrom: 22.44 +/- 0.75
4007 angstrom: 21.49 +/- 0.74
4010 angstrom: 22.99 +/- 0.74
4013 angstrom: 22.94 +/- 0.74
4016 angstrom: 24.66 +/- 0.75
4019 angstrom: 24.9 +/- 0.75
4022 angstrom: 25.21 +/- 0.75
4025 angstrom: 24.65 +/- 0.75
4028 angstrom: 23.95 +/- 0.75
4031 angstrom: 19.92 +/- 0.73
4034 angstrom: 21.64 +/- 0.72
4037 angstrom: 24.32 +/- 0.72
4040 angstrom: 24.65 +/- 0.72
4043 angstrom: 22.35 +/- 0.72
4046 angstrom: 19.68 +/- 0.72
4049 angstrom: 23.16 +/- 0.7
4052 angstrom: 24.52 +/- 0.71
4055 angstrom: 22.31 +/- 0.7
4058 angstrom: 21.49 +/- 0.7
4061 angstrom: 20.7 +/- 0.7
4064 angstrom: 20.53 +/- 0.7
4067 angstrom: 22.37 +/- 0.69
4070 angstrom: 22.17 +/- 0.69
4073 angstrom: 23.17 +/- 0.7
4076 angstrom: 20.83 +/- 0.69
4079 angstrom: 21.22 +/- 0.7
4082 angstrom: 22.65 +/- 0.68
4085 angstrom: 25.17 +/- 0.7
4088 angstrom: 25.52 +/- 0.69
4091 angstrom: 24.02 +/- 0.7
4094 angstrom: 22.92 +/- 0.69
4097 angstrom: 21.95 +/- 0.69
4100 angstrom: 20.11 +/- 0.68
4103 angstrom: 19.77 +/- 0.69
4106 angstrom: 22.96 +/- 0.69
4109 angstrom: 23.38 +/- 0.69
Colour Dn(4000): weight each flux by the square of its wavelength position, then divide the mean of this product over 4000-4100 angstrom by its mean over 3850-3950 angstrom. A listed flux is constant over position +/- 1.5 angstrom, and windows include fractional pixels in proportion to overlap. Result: 1.84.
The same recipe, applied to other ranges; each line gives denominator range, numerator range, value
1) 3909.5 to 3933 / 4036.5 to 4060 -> 1.76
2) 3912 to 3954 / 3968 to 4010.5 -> 1.50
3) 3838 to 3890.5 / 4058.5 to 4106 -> 1.93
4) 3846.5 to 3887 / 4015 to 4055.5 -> 1.94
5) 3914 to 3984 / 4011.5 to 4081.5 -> 1.81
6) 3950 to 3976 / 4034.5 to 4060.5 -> 1.83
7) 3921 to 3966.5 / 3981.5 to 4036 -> 1.86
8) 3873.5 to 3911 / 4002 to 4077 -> 1.71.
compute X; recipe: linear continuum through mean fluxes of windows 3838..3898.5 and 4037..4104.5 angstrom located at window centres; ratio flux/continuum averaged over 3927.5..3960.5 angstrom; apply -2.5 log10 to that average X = 0.31 mag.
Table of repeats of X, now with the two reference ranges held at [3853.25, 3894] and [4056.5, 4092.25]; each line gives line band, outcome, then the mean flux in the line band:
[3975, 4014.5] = -0.12 mag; 21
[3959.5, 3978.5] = 0.47 mag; 11.4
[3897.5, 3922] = -0.09 mag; 16.1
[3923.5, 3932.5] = 0.47 mag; 10.1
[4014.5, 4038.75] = -0.17 mag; 23.7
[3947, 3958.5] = 0.01 mag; 16.7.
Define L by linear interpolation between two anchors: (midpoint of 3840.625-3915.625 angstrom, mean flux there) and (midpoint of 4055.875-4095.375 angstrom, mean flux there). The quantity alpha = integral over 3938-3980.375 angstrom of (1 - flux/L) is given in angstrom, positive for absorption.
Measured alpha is 9.63 angstrom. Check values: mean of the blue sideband 14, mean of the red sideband 22.5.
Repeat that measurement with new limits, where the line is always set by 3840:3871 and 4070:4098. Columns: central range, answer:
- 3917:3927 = 1.0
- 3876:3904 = 1.3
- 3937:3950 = 2.9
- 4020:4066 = -3.2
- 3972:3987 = 1.1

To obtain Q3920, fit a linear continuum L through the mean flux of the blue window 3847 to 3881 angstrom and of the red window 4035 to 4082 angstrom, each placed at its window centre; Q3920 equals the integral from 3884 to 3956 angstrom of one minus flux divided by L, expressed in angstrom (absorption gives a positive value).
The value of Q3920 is 8.4 angstrom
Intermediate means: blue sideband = 13.1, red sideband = 22.2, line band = 13.8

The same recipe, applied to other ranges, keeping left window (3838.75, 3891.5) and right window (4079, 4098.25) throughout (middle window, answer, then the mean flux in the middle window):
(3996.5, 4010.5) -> -2.2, 22.5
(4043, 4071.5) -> 0.2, 21.9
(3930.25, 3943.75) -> 6.2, 8.84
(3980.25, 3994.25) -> -1.4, 20.6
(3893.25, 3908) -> -0.7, 15.3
